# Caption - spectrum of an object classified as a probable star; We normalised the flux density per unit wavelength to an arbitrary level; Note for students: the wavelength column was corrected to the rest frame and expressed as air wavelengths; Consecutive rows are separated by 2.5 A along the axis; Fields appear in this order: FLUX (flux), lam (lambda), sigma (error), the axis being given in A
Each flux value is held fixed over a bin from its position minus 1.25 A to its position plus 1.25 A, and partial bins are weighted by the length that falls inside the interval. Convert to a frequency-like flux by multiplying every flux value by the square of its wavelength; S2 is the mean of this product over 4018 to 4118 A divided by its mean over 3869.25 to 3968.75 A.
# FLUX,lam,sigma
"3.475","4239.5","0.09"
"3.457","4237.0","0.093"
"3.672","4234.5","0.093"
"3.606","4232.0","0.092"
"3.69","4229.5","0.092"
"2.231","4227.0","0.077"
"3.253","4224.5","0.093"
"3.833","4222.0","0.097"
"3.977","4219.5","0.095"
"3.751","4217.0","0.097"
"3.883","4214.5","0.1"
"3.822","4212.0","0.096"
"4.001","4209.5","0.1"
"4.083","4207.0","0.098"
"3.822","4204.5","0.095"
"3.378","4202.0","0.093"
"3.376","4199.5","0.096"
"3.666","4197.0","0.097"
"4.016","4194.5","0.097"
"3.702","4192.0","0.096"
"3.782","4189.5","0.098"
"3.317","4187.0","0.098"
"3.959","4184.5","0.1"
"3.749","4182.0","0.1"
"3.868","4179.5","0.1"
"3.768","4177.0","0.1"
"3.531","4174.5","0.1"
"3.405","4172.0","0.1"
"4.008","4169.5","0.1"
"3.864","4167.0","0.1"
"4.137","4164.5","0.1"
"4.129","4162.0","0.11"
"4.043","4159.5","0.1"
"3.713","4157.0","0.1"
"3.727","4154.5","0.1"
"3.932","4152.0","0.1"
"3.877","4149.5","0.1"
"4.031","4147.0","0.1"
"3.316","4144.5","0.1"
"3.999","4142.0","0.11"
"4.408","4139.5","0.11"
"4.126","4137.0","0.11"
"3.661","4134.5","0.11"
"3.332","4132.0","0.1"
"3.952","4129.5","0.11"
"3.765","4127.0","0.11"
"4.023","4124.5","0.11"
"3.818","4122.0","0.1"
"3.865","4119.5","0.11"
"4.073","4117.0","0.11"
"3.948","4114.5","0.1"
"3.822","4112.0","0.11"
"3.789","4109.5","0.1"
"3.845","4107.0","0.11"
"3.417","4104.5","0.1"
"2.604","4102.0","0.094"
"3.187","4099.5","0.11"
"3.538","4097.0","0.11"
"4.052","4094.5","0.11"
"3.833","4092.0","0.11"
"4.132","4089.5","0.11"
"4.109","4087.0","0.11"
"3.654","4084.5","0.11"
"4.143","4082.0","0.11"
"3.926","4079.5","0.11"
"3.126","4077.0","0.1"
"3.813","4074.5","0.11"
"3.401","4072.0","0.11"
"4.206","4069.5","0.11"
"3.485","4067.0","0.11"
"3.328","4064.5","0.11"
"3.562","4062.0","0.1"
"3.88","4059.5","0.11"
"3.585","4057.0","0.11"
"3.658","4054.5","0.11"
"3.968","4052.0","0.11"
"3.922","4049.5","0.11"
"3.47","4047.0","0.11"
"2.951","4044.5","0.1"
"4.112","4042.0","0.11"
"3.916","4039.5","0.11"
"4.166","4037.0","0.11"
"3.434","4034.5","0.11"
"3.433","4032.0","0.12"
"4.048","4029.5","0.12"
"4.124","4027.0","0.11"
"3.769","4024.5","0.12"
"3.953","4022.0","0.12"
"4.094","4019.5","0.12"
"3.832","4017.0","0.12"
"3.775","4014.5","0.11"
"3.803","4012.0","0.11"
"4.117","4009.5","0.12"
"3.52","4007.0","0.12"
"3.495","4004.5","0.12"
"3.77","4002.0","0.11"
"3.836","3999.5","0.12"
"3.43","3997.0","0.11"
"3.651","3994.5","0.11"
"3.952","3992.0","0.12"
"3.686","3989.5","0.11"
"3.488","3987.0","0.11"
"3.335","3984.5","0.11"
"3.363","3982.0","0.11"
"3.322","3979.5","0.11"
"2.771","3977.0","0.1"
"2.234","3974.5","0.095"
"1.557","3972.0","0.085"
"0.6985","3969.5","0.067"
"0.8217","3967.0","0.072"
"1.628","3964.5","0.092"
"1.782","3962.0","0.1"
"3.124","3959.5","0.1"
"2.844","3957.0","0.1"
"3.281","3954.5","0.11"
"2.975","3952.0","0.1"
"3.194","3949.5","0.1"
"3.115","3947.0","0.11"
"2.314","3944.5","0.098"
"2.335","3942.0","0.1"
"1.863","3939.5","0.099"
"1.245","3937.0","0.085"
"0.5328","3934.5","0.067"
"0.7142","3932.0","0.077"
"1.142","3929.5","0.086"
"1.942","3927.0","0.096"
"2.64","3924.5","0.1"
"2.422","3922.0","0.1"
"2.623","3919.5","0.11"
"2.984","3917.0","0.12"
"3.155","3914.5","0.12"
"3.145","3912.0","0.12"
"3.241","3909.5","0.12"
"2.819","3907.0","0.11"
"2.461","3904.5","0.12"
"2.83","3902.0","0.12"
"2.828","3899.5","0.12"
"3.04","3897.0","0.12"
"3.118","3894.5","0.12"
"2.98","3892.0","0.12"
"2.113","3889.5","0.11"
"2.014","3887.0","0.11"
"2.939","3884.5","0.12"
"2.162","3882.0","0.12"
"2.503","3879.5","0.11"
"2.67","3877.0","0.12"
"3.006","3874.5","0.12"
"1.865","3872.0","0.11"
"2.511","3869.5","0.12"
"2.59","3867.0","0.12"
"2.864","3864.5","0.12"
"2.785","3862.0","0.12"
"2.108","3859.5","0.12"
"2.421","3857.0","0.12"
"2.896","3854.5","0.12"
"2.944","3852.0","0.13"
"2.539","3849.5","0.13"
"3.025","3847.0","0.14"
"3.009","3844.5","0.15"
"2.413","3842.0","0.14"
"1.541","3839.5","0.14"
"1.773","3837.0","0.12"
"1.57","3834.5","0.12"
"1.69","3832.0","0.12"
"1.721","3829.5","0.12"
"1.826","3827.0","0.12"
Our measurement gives 1.7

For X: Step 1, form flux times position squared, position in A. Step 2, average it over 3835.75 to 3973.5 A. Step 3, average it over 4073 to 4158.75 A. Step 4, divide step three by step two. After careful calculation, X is 1.8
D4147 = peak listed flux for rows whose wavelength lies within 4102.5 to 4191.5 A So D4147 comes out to 4.408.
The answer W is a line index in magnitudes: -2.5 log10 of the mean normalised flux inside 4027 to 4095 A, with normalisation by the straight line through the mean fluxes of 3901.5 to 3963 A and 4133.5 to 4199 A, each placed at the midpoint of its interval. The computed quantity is -0.18 mag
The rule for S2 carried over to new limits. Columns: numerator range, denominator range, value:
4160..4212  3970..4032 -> 1.18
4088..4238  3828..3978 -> 1.80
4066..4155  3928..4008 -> 1.56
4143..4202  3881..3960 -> 1.71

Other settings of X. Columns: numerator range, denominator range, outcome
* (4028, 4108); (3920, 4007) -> 1.51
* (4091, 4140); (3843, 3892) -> 1.64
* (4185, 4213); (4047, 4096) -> 1.05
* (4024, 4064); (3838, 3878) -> 1.60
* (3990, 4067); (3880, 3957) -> 1.60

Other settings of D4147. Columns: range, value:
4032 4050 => 4.166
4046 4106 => 4.206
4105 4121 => 4.073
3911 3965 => 3.281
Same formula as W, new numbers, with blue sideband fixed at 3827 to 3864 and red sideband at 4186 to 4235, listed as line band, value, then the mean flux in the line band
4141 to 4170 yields -0.13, 3.89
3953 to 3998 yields 0.03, 2.72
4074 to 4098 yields -0.20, 3.84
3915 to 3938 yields 0.36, 1.86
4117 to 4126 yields -0.18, 3.92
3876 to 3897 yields -0.05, 2.59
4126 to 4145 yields -0.14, 3.84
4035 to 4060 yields -0.22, 3.75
